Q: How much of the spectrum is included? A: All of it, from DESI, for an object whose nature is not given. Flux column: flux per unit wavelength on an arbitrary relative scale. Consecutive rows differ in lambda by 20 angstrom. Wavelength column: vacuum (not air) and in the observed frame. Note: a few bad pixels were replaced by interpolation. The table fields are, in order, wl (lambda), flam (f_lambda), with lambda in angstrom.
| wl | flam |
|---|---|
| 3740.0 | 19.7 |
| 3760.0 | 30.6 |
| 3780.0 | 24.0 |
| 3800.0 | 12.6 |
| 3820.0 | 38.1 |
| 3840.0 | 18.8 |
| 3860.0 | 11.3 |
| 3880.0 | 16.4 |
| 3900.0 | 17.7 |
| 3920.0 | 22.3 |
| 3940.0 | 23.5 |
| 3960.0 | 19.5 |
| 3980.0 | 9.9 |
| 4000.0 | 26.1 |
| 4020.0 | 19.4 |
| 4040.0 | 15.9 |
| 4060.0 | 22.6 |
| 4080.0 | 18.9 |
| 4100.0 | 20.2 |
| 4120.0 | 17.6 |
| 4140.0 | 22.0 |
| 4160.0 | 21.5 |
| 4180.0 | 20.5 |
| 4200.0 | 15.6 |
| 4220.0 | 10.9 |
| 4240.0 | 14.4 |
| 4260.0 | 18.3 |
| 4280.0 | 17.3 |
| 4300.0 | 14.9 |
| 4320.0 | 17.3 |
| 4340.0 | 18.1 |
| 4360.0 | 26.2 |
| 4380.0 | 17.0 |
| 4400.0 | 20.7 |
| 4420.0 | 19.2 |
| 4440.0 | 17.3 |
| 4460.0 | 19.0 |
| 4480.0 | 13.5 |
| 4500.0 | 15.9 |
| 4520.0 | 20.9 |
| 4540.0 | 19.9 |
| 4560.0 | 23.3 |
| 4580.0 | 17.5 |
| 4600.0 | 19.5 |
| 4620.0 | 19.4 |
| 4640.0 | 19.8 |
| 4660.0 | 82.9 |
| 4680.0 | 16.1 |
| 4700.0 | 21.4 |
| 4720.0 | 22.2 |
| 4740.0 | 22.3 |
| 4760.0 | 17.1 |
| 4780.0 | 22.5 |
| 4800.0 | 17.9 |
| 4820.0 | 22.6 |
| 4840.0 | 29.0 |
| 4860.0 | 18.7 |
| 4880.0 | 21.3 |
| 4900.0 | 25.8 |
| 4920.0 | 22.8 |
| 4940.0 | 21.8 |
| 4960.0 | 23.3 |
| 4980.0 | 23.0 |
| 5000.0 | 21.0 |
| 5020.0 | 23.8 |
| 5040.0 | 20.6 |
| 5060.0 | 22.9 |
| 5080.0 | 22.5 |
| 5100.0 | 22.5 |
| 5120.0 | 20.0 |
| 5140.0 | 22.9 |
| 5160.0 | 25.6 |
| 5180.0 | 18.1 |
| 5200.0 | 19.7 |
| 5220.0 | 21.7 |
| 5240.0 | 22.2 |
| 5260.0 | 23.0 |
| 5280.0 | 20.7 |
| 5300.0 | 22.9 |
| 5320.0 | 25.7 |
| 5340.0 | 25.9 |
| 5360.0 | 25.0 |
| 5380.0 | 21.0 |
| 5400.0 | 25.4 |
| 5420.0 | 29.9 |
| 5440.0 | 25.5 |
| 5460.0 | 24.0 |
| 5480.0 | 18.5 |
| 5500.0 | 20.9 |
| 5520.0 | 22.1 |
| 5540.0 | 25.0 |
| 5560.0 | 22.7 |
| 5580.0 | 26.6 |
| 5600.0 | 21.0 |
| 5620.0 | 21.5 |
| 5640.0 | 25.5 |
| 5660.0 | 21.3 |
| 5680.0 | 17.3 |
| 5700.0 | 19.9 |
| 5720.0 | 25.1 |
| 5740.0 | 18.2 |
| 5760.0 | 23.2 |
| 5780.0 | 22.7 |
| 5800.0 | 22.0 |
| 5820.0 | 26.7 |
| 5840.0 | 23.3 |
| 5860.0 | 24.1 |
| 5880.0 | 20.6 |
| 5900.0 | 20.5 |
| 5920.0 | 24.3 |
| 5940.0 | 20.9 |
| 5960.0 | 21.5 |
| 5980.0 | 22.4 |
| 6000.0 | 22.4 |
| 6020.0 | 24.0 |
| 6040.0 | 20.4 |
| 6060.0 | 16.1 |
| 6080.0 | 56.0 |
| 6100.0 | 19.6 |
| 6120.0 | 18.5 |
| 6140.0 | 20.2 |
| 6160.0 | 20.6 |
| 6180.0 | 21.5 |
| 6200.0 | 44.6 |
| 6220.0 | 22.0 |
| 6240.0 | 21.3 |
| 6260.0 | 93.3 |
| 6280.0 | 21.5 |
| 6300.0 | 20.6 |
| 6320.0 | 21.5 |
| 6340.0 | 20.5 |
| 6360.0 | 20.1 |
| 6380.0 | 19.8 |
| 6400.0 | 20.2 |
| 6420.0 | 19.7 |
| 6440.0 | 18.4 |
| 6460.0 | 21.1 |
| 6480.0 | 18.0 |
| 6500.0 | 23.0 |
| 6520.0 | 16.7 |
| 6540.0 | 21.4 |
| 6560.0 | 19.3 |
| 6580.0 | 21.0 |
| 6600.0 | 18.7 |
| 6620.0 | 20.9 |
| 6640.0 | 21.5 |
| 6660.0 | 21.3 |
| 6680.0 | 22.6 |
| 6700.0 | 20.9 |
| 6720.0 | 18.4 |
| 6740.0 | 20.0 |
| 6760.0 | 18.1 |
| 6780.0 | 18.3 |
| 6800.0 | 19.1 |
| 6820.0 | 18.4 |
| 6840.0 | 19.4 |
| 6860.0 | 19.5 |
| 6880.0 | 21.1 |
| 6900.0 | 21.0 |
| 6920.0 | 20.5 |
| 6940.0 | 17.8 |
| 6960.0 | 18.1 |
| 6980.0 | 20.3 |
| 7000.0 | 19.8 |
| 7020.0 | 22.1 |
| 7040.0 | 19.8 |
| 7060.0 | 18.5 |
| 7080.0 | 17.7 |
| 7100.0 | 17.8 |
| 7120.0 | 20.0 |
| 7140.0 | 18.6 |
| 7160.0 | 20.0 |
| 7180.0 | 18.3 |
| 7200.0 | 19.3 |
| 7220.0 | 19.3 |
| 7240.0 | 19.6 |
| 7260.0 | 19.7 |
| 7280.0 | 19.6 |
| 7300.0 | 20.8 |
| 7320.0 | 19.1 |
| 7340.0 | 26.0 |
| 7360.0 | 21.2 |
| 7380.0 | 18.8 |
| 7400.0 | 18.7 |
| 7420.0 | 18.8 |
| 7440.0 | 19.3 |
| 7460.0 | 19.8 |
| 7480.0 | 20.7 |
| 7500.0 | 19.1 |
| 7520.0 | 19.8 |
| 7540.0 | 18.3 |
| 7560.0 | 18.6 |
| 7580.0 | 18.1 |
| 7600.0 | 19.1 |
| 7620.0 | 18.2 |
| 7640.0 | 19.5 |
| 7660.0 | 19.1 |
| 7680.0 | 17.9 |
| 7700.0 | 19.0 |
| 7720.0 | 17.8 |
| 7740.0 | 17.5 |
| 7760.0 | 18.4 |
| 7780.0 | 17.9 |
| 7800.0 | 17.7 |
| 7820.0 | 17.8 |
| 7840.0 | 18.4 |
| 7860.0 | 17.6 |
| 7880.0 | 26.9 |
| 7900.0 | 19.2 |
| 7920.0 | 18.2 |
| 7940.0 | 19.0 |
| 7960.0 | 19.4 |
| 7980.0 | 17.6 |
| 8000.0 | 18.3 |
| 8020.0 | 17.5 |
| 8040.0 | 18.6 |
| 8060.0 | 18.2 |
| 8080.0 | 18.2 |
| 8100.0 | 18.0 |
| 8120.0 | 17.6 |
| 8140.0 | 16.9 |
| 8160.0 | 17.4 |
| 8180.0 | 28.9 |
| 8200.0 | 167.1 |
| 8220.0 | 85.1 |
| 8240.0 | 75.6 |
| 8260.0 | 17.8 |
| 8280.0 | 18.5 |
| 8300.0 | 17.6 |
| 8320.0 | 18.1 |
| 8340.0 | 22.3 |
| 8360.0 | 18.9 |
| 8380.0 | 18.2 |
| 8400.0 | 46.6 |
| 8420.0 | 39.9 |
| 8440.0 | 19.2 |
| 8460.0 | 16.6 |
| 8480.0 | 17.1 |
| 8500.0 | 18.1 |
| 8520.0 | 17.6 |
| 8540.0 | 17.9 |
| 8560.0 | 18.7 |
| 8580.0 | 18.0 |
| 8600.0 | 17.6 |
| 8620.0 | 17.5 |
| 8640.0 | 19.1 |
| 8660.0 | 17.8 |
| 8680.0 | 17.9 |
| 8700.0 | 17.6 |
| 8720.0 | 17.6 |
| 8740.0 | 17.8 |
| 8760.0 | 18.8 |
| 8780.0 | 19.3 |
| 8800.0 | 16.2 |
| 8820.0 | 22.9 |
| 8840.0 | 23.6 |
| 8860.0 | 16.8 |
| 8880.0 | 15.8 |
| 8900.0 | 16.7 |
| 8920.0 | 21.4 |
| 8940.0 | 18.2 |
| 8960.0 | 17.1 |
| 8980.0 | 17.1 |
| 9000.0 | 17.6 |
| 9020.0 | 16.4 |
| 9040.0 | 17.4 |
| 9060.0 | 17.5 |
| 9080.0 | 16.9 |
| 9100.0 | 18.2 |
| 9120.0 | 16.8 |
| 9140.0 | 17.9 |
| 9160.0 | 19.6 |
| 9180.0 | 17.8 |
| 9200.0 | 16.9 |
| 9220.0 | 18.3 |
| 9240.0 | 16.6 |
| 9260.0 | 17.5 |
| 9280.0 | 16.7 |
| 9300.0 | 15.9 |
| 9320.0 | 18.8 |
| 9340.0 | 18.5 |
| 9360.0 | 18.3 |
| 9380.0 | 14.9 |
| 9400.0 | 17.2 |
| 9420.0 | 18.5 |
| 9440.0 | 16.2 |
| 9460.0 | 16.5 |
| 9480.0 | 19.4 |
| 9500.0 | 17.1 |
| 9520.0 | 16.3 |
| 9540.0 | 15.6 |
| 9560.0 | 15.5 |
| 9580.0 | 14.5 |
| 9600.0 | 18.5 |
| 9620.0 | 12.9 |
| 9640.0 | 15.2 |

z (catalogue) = 0.250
